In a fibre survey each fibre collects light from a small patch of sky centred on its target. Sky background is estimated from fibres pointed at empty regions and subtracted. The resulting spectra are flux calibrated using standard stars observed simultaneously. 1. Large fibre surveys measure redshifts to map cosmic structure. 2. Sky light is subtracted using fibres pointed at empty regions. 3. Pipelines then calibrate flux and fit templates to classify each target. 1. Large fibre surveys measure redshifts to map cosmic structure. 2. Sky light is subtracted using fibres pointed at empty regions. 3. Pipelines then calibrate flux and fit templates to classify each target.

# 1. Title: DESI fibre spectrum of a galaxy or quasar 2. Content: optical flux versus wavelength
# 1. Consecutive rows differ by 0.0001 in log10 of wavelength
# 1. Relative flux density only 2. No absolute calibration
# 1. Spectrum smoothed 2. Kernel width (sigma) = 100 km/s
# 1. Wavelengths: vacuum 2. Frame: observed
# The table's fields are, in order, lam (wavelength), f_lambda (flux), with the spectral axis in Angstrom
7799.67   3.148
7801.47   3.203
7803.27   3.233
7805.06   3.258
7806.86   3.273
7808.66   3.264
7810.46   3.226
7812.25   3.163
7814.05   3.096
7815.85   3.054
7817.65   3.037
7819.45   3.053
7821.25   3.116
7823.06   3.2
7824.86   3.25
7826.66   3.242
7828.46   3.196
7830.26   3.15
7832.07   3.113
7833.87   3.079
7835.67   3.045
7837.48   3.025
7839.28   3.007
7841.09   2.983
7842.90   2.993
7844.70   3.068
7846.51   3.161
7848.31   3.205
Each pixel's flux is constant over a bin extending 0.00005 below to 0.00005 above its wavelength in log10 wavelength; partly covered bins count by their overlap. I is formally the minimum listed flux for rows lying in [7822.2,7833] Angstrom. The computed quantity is 3.113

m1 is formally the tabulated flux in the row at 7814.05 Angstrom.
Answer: 3.096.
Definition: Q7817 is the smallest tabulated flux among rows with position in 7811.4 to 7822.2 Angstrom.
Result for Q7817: 3.037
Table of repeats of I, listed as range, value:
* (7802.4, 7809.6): 3.233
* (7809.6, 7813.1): 3.163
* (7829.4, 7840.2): 3.007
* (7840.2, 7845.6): 2.983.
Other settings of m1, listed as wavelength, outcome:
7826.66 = 3.242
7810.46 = 3.226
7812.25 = 3.163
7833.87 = 3.079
